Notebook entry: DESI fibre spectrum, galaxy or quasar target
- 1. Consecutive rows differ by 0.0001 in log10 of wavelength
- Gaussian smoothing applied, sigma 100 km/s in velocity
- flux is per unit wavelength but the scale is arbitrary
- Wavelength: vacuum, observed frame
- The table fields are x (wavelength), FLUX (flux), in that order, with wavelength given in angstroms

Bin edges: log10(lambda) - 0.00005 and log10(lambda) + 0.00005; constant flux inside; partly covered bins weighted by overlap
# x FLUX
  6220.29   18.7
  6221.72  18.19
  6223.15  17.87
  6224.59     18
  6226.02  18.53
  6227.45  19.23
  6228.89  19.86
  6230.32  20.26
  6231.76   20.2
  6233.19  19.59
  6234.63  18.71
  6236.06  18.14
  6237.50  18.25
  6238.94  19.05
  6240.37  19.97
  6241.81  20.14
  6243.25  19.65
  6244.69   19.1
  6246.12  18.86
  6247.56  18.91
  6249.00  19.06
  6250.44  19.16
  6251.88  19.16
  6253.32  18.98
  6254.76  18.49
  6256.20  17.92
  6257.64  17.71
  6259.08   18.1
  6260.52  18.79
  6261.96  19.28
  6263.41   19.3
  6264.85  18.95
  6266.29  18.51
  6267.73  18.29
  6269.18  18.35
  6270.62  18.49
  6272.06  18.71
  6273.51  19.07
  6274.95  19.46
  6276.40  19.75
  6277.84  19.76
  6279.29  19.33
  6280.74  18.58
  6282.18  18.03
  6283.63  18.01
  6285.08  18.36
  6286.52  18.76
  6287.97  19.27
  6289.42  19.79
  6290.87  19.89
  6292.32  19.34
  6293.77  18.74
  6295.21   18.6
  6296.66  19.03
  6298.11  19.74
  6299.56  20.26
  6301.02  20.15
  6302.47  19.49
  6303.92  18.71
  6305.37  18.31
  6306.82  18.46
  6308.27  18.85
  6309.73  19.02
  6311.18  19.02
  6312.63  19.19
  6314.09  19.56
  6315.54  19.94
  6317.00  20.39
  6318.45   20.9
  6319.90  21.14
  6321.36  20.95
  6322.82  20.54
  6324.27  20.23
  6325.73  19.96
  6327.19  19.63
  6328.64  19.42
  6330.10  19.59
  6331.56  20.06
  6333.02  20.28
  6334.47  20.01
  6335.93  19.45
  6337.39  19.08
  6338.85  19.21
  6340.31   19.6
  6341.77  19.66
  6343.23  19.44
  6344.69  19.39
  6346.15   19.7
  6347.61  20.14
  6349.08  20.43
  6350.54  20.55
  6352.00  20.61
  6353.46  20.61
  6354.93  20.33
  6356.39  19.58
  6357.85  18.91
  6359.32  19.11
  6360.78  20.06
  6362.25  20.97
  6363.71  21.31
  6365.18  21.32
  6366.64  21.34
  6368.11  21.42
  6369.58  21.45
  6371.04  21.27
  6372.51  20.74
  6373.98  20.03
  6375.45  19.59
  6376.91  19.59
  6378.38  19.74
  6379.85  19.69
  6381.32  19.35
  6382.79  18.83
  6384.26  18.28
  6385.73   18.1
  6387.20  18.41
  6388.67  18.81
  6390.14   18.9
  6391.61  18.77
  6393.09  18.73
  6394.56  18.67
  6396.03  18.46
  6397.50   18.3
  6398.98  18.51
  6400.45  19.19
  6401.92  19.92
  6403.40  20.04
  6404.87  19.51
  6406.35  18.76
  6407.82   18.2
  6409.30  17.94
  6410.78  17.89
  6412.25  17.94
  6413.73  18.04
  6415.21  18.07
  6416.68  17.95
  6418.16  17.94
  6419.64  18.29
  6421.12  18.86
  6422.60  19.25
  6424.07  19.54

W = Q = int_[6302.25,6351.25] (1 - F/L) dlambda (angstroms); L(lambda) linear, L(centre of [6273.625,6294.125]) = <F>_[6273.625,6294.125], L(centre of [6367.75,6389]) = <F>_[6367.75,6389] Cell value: -0.9 angstroms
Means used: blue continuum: 19.1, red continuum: 19.7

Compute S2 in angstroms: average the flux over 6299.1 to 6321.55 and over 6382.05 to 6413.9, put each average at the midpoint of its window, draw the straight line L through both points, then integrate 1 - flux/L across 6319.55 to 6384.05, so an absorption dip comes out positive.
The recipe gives -3.1 angstroms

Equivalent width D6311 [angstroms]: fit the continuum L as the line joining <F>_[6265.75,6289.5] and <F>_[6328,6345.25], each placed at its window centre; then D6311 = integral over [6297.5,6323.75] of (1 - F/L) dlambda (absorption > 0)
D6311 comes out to -0.6 angstroms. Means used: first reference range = 18.8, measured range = 19.7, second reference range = 19.6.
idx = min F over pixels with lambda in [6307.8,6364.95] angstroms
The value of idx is 18.85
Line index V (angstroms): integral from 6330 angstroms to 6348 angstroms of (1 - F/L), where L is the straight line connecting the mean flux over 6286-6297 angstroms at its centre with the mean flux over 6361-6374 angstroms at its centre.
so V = 0.6 angstroms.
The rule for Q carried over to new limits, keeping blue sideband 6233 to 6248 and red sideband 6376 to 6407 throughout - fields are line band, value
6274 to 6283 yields 0.0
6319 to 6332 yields -0.8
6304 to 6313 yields 0.1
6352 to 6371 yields -1.6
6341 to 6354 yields -0.7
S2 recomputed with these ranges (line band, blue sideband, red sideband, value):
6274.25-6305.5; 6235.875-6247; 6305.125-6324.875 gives 0.7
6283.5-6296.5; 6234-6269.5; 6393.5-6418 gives -0.2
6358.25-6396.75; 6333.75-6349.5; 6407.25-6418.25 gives -1.9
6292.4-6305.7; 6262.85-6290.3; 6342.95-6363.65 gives 0.0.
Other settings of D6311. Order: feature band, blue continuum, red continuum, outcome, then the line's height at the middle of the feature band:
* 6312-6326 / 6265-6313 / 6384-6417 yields -1.0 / 18.9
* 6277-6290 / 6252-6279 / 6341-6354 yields 0.1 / 19.1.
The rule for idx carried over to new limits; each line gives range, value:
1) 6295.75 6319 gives 18.31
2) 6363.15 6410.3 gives 17.94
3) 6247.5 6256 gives 18.49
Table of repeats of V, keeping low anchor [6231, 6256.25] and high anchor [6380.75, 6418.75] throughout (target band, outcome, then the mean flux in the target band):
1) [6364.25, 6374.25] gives -1.3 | 21.1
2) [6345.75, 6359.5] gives -0.9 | 20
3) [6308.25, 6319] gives -0.4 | 19.6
